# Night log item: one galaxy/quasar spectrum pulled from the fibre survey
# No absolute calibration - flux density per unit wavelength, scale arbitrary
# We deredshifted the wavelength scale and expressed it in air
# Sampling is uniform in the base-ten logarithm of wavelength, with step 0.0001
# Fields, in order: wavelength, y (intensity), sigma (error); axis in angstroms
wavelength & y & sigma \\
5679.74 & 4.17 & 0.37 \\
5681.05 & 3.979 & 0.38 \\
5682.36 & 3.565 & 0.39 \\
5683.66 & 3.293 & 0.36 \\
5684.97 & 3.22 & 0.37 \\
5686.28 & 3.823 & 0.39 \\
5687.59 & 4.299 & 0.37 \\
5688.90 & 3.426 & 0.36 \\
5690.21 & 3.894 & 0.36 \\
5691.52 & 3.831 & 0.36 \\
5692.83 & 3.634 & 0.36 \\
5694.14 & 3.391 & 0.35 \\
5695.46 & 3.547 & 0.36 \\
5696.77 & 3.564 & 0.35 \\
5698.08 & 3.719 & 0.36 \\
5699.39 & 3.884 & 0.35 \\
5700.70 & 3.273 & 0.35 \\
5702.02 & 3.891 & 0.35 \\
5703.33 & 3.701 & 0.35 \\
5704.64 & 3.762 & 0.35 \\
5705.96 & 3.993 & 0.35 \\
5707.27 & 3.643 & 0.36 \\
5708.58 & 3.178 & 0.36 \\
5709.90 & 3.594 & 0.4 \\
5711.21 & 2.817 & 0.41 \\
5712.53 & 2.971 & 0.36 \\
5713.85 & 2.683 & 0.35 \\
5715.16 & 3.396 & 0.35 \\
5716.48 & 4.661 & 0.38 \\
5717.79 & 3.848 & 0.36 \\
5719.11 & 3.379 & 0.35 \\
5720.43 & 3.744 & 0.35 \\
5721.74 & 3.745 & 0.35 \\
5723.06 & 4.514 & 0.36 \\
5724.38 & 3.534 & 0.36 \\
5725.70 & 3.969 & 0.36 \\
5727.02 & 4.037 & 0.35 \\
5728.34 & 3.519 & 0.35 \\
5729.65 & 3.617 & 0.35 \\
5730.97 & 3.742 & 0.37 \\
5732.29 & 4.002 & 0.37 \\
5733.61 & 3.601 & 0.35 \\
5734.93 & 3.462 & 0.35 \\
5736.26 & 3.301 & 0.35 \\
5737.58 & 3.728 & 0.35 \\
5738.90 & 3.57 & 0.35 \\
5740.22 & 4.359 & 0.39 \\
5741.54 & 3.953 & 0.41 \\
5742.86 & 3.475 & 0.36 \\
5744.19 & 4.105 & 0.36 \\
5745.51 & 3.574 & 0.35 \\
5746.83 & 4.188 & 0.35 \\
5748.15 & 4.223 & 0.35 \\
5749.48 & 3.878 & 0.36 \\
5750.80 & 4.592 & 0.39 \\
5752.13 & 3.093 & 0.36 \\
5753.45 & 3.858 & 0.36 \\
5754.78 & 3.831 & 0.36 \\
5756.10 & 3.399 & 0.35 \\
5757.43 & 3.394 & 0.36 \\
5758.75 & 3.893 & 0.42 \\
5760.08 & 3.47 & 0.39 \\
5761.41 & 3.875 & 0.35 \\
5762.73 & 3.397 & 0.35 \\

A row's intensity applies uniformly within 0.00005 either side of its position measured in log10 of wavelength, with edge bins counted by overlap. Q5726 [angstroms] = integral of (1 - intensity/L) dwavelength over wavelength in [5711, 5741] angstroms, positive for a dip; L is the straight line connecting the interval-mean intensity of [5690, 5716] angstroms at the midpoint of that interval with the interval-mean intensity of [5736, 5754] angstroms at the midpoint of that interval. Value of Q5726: 0.27 angstroms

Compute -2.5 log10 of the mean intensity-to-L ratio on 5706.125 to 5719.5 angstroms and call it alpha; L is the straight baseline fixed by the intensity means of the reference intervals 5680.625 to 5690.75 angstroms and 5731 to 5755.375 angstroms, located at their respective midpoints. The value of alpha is 0.09 mag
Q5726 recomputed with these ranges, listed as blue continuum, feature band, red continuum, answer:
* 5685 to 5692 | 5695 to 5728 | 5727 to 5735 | 0.94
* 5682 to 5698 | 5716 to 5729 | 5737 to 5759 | -0.50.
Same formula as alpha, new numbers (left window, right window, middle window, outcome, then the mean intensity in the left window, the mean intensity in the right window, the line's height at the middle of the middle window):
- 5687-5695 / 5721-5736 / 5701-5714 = 0.09 mag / 3.73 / 3.78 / 3.75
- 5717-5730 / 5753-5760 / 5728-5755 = -0.02 mag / 3.81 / 3.65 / 3.72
